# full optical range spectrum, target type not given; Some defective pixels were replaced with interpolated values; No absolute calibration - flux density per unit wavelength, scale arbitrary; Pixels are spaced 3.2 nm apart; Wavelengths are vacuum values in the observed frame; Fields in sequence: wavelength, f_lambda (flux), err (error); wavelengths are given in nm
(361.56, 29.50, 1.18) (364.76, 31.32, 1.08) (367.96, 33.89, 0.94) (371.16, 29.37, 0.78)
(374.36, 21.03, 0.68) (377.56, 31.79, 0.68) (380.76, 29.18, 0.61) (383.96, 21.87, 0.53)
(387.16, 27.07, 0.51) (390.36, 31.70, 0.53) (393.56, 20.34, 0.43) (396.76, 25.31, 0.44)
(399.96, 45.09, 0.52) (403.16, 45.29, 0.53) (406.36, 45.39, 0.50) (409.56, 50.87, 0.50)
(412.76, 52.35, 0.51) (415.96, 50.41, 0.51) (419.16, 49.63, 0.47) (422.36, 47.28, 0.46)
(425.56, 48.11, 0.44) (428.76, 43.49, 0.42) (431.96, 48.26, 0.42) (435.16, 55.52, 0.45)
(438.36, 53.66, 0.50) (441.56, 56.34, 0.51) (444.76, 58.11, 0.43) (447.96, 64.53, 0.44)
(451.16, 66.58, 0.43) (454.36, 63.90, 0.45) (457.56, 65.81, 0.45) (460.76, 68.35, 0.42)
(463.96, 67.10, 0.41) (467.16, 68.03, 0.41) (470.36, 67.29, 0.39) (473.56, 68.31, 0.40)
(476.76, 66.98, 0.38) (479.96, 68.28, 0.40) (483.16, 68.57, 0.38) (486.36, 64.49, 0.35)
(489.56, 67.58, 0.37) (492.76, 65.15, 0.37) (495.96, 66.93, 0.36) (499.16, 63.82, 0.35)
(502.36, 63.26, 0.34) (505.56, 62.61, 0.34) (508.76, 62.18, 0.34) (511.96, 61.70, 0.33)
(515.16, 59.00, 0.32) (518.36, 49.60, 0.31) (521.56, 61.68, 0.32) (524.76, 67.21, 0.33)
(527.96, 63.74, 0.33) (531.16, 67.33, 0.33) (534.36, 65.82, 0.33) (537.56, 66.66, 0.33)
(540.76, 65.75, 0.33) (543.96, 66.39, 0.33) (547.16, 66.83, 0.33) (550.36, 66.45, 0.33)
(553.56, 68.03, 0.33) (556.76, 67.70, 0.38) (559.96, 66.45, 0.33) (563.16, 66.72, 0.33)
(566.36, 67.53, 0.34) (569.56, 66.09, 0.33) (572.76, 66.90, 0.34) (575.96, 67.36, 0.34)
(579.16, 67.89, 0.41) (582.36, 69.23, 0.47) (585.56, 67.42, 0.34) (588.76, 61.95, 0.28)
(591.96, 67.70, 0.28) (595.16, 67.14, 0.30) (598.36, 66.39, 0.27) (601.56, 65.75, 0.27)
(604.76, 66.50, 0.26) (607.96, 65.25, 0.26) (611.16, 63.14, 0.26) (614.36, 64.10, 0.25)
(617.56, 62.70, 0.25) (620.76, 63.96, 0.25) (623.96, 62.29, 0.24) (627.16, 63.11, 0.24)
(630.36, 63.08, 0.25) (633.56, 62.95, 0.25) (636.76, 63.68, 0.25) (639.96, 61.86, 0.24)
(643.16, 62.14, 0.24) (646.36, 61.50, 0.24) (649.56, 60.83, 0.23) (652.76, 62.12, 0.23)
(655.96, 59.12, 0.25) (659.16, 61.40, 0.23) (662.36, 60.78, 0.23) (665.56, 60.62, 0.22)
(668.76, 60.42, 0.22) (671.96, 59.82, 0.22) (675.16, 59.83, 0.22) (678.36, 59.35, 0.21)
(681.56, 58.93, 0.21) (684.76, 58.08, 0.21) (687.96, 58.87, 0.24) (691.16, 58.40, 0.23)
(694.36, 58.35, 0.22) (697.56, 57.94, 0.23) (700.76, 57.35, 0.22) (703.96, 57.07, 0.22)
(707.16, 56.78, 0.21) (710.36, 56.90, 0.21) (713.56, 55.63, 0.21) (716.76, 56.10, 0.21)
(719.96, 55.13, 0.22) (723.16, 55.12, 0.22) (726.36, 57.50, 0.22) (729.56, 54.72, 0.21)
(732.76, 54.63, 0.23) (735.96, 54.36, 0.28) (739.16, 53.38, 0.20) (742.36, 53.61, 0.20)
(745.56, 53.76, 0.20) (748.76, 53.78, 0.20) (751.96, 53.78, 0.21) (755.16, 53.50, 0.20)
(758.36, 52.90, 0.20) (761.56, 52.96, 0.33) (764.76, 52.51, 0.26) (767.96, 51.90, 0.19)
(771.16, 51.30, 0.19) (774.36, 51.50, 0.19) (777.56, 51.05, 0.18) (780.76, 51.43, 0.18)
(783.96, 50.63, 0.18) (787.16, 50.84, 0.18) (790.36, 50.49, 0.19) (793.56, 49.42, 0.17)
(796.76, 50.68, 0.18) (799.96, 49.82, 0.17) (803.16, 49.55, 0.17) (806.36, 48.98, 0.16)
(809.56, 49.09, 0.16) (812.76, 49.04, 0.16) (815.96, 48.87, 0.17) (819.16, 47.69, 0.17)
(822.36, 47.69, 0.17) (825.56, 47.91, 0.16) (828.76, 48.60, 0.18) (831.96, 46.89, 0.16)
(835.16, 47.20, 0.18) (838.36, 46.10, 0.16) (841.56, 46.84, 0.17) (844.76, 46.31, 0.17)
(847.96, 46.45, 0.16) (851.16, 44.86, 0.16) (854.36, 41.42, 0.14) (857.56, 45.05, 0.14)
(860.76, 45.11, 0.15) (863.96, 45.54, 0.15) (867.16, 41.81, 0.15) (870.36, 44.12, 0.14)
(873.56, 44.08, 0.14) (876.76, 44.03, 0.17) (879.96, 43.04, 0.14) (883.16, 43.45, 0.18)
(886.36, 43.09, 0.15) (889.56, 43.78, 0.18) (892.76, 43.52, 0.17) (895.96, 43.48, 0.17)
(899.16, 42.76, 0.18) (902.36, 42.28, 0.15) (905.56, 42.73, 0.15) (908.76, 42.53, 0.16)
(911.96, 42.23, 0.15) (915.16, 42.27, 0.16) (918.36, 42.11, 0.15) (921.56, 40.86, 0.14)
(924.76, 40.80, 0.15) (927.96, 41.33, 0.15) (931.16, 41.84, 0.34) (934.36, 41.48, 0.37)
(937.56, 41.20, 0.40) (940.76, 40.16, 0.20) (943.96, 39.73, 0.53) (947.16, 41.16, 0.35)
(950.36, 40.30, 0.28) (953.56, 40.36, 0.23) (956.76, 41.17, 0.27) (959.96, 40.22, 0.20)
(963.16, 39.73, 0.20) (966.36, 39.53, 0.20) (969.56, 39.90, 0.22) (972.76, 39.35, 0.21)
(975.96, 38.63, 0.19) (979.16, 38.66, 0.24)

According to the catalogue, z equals 0.000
